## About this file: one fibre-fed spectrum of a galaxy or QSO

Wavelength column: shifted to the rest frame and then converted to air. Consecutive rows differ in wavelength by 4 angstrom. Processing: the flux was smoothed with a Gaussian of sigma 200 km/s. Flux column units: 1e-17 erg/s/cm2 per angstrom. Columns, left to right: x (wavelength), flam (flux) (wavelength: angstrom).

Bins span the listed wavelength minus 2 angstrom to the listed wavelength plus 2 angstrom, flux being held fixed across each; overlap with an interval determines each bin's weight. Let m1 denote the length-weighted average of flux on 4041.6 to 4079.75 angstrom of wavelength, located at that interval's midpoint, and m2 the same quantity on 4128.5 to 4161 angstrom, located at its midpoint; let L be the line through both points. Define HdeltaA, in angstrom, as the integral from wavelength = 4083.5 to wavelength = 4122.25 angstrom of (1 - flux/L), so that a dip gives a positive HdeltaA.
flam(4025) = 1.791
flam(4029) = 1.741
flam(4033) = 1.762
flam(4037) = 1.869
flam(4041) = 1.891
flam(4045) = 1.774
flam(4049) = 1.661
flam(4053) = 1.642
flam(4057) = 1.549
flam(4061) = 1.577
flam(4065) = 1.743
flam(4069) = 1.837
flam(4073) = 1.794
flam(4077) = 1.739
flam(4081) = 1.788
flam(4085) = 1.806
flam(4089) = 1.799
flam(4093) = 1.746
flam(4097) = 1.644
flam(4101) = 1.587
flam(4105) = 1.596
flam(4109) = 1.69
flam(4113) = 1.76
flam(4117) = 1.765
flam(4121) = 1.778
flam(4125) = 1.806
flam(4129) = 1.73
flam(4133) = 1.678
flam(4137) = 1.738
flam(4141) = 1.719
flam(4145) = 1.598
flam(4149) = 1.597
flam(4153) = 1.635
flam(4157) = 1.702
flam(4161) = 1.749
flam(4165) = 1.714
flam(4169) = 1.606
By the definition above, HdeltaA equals -0.49 angstrom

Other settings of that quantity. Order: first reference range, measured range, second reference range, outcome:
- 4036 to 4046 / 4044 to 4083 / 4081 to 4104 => 1.8 angstrom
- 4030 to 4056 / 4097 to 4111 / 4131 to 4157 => 0.6 angstrom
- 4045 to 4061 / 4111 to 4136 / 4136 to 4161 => -1.4 angstrom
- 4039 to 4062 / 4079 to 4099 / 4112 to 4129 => -0.3 angstrom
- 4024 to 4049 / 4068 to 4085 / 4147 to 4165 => -0.3 angstrom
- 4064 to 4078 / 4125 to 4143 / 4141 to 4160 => -0.5 angstrom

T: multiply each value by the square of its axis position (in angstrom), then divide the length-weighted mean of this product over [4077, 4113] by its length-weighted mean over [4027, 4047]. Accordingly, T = 0.97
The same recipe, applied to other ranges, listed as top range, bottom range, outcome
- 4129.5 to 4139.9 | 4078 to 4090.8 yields 0.98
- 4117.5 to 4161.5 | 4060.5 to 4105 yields 1.01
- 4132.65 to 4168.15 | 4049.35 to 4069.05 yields 1.06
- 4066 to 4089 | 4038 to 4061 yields 1.07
